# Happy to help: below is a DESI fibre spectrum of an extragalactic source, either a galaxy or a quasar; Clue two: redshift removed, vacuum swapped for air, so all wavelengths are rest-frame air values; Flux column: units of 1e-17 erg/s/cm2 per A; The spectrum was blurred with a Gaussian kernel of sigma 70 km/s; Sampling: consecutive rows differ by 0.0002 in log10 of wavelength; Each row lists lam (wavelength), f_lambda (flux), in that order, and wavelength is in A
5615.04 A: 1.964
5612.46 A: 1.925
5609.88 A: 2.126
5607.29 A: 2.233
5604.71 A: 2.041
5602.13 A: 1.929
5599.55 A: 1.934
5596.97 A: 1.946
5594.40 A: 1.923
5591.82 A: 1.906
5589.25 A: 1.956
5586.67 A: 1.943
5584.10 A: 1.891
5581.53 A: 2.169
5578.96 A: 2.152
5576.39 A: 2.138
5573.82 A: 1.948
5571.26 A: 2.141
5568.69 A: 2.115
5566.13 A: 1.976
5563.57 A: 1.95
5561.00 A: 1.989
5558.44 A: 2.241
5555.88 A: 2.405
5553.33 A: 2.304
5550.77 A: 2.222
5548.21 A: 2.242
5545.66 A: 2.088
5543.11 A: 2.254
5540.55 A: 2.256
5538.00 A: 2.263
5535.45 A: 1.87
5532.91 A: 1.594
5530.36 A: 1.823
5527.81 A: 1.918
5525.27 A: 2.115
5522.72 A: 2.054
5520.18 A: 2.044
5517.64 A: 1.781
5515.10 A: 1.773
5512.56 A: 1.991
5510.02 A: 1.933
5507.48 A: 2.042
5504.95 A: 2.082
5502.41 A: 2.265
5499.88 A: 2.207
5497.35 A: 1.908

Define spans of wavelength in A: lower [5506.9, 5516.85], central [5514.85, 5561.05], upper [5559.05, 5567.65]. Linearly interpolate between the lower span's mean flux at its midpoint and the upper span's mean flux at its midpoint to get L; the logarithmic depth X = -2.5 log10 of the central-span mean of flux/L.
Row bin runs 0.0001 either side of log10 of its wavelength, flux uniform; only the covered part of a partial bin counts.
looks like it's -0.06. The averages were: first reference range 1.92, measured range 2.07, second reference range 2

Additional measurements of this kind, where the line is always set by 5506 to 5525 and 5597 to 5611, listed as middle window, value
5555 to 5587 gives -0.038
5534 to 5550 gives -0.093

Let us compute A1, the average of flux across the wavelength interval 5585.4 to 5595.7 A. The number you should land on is 1.93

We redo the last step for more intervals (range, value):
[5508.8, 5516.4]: 1.9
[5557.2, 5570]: 2.05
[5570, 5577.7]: 2.08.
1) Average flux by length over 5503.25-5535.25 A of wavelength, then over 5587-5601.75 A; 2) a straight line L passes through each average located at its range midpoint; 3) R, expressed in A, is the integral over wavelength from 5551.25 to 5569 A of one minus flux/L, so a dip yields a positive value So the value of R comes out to -2.0 A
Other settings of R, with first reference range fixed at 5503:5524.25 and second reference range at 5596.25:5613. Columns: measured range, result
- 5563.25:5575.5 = -0.2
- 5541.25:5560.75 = -2.4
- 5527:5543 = 0.1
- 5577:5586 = -0.2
